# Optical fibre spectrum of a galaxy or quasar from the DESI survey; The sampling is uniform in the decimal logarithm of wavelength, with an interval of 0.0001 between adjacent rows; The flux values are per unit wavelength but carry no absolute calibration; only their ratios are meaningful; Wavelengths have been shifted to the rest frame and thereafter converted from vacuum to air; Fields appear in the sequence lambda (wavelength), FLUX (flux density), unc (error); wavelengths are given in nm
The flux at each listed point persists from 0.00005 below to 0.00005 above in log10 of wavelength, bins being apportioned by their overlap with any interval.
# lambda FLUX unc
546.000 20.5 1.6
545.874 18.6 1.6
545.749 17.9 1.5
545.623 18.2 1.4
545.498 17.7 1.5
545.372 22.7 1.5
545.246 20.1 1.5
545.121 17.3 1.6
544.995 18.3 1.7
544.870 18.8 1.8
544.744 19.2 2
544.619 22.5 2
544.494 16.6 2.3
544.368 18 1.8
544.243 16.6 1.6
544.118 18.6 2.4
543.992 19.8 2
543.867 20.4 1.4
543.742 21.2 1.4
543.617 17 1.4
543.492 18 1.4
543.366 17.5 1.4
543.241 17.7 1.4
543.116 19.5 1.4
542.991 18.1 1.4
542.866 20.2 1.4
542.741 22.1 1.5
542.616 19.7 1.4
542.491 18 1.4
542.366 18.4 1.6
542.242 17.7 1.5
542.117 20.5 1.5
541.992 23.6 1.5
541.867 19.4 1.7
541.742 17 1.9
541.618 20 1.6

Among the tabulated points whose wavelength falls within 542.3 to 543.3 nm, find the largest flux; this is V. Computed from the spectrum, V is 22.1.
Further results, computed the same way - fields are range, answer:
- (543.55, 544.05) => 21.2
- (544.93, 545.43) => 22.7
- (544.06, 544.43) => 18.6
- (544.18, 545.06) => 22.5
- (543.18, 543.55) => 18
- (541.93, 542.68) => 23.6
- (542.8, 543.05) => 20.2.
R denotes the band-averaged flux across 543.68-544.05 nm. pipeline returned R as 20.5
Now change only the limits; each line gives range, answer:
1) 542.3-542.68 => 18.7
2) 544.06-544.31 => 17.6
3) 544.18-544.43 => 17.3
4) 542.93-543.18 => 18.8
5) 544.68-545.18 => 18.4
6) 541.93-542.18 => 22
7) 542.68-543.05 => 20.1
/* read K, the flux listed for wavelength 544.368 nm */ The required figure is 18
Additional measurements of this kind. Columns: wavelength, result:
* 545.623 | 18.2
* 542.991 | 18.1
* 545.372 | 22.7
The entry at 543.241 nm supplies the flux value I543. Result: 17.7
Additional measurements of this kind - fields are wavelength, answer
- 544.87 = 18.8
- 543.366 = 17.5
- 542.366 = 18.4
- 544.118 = 18.6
